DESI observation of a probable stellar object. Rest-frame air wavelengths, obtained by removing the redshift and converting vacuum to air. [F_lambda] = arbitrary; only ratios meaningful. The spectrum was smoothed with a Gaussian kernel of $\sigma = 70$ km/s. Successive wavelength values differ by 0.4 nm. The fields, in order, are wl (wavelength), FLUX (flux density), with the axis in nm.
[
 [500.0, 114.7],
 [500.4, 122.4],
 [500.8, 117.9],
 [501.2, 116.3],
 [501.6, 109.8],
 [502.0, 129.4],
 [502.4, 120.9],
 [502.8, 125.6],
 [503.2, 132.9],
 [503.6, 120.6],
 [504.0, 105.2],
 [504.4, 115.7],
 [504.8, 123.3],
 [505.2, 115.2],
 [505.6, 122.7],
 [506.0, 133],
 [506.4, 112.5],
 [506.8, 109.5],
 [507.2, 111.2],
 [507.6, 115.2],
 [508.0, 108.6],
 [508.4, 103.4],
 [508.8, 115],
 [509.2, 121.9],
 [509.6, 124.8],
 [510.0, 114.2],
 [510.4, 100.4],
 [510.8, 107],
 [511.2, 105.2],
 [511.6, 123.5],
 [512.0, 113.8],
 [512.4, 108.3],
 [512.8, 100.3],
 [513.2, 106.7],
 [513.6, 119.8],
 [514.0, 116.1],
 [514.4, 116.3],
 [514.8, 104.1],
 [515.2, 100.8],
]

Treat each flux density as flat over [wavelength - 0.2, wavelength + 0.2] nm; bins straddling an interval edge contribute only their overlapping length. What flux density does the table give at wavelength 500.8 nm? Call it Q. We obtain 117.9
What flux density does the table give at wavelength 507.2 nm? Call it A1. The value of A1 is 111.2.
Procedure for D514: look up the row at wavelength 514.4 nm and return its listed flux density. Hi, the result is 116.3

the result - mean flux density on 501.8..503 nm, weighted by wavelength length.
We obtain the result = 125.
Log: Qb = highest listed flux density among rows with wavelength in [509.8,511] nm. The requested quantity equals 114.2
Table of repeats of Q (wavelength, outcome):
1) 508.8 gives 115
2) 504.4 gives 115.7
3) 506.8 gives 109.5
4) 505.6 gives 122.7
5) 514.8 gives 104.1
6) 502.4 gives 120.9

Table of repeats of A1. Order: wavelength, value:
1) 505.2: 115.2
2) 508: 108.6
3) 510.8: 107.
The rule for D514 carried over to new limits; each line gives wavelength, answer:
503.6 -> 120.6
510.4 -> 100.4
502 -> 129.4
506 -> 133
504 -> 105.2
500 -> 114.7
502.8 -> 125.6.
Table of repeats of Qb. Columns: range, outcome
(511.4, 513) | 123.5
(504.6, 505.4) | 123.3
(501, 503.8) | 132.9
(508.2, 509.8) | 124.8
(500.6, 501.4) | 117.9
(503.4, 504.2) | 120.6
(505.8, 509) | 133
